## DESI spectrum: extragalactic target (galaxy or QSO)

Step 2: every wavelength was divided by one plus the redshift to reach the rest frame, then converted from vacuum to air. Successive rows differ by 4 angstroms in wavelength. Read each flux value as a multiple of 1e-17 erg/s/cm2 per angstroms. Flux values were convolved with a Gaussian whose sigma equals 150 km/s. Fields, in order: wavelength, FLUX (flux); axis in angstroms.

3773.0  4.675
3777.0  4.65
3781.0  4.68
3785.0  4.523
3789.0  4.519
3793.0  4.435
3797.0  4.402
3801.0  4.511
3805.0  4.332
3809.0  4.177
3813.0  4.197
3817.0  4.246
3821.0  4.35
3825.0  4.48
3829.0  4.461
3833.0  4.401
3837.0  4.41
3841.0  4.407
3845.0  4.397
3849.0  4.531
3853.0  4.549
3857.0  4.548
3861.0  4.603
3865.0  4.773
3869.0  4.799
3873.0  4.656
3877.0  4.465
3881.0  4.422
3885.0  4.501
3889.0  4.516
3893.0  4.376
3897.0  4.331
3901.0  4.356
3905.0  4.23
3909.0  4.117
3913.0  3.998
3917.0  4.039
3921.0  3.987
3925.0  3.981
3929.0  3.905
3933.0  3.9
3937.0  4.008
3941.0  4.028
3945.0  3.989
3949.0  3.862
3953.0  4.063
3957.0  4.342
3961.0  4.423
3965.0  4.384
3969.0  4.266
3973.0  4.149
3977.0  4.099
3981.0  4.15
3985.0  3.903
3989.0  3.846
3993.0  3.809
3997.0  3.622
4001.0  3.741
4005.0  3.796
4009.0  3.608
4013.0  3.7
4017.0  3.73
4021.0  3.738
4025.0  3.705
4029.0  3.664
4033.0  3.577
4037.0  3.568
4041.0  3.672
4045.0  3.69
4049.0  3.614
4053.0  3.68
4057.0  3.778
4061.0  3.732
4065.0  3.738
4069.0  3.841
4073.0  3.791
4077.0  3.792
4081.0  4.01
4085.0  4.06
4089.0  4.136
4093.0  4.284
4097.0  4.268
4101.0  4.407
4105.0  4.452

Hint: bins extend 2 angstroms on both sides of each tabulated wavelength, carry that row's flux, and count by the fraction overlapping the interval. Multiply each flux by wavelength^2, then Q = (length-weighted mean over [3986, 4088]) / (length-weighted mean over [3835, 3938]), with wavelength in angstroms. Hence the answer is 0.93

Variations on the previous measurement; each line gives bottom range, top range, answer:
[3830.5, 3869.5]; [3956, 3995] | 0.97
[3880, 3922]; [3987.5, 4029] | 0.92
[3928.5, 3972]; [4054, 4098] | 1.02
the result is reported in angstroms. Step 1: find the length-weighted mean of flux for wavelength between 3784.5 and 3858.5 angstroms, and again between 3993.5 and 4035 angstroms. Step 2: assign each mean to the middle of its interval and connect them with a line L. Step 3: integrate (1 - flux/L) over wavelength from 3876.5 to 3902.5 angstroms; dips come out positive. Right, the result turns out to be -1.7 angstroms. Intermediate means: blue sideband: 4.41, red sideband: 3.69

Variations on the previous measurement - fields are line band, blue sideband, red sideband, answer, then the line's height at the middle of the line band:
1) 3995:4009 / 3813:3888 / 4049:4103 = 1.4 angstroms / 4.13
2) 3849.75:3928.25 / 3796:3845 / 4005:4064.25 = -4.3 angstroms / 4.15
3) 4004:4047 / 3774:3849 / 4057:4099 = 4.0 angstroms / 4.05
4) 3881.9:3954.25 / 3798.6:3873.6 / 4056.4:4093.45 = 2.5 angstroms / 4.27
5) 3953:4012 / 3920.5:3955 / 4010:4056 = -2.7 angstroms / 3.83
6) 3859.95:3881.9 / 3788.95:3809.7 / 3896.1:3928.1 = -2.1 angstroms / 4.22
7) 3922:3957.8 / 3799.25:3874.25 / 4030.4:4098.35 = 1.5 angstroms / 4.18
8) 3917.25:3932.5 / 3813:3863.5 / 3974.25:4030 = 0.5 angstroms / 4.1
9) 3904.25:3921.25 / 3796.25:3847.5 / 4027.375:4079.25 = 0.1 angstroms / 4.11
